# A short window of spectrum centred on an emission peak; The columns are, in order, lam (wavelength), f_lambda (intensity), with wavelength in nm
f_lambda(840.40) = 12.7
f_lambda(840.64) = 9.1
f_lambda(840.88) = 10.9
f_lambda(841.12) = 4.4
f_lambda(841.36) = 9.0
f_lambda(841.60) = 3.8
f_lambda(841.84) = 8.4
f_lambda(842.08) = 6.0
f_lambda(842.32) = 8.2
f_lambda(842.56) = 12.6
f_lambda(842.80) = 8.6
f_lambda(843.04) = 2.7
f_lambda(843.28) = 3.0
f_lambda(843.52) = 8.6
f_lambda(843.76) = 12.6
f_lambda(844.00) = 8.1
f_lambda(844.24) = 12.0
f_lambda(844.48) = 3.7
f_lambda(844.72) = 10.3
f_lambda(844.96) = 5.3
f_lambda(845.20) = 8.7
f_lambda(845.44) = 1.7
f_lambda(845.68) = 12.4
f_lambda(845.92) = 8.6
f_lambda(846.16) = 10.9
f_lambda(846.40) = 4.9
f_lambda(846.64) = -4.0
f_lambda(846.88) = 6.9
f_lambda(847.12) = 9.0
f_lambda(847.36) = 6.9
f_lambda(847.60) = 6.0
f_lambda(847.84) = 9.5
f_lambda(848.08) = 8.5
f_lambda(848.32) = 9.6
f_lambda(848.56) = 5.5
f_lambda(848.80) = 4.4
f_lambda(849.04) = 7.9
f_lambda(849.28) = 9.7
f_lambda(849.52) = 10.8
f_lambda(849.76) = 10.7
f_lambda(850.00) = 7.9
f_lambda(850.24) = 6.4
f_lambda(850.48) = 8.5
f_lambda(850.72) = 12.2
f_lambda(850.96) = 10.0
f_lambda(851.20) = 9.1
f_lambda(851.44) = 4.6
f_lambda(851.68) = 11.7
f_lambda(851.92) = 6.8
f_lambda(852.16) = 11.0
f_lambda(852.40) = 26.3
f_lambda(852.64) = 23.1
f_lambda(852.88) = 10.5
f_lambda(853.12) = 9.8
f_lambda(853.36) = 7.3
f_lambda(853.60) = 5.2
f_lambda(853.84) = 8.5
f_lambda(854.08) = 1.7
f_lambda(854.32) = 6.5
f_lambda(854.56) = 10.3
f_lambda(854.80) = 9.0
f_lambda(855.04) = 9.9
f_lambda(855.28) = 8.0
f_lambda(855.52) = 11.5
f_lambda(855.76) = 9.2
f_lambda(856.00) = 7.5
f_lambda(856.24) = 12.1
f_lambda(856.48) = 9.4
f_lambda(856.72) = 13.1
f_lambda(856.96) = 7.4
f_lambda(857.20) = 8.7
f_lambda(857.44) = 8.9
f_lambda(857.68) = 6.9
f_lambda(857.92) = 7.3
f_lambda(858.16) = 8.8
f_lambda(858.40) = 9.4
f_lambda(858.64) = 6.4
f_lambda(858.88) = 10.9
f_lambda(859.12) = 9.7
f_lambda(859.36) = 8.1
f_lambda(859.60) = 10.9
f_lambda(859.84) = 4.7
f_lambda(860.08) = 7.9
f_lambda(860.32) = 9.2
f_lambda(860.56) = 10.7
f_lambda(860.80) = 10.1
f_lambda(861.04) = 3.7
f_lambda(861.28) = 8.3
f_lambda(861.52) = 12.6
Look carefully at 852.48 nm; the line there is H-gamma 4340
